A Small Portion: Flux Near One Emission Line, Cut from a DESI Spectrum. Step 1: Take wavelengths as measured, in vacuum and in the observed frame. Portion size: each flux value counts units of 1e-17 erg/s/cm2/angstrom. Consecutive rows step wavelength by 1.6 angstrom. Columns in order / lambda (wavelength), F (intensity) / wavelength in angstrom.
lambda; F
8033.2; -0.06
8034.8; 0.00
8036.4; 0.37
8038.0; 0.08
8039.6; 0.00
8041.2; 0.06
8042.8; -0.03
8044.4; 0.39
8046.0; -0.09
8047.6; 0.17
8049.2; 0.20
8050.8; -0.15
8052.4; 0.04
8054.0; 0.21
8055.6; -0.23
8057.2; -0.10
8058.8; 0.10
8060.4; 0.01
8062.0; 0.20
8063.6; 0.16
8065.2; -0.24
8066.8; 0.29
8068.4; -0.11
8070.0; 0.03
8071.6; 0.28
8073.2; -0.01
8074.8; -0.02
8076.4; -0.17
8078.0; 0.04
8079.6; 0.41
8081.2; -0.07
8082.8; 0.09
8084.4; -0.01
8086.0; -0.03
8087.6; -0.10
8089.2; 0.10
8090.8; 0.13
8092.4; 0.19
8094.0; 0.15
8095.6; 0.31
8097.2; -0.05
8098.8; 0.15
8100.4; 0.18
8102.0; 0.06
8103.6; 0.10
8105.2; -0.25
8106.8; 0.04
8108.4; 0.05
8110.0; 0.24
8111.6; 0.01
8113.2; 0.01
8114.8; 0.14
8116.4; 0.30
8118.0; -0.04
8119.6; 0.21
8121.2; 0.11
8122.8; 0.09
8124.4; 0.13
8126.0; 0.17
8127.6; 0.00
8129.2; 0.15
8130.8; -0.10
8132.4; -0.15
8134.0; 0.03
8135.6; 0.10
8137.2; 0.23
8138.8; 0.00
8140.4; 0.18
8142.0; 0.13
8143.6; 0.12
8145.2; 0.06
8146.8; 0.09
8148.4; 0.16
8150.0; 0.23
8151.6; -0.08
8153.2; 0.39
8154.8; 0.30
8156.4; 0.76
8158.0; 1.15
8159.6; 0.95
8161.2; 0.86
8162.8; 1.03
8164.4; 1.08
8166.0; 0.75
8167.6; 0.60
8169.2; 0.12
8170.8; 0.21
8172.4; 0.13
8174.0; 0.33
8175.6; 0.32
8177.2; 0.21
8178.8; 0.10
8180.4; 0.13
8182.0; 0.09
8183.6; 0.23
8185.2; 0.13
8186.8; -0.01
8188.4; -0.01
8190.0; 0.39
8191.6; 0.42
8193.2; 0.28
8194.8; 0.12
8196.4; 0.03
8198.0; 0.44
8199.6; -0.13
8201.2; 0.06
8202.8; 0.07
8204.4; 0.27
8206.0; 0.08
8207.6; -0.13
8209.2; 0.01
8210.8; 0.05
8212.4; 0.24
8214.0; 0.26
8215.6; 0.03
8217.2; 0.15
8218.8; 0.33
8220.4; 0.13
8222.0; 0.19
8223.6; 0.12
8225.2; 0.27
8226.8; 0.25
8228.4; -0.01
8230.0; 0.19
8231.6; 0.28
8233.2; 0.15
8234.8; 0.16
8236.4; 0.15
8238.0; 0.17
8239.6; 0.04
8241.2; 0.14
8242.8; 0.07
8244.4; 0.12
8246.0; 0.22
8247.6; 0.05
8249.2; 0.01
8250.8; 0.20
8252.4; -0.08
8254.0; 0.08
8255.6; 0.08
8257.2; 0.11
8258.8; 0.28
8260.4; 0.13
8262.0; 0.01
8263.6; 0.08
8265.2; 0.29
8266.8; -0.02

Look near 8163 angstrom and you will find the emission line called [O II]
